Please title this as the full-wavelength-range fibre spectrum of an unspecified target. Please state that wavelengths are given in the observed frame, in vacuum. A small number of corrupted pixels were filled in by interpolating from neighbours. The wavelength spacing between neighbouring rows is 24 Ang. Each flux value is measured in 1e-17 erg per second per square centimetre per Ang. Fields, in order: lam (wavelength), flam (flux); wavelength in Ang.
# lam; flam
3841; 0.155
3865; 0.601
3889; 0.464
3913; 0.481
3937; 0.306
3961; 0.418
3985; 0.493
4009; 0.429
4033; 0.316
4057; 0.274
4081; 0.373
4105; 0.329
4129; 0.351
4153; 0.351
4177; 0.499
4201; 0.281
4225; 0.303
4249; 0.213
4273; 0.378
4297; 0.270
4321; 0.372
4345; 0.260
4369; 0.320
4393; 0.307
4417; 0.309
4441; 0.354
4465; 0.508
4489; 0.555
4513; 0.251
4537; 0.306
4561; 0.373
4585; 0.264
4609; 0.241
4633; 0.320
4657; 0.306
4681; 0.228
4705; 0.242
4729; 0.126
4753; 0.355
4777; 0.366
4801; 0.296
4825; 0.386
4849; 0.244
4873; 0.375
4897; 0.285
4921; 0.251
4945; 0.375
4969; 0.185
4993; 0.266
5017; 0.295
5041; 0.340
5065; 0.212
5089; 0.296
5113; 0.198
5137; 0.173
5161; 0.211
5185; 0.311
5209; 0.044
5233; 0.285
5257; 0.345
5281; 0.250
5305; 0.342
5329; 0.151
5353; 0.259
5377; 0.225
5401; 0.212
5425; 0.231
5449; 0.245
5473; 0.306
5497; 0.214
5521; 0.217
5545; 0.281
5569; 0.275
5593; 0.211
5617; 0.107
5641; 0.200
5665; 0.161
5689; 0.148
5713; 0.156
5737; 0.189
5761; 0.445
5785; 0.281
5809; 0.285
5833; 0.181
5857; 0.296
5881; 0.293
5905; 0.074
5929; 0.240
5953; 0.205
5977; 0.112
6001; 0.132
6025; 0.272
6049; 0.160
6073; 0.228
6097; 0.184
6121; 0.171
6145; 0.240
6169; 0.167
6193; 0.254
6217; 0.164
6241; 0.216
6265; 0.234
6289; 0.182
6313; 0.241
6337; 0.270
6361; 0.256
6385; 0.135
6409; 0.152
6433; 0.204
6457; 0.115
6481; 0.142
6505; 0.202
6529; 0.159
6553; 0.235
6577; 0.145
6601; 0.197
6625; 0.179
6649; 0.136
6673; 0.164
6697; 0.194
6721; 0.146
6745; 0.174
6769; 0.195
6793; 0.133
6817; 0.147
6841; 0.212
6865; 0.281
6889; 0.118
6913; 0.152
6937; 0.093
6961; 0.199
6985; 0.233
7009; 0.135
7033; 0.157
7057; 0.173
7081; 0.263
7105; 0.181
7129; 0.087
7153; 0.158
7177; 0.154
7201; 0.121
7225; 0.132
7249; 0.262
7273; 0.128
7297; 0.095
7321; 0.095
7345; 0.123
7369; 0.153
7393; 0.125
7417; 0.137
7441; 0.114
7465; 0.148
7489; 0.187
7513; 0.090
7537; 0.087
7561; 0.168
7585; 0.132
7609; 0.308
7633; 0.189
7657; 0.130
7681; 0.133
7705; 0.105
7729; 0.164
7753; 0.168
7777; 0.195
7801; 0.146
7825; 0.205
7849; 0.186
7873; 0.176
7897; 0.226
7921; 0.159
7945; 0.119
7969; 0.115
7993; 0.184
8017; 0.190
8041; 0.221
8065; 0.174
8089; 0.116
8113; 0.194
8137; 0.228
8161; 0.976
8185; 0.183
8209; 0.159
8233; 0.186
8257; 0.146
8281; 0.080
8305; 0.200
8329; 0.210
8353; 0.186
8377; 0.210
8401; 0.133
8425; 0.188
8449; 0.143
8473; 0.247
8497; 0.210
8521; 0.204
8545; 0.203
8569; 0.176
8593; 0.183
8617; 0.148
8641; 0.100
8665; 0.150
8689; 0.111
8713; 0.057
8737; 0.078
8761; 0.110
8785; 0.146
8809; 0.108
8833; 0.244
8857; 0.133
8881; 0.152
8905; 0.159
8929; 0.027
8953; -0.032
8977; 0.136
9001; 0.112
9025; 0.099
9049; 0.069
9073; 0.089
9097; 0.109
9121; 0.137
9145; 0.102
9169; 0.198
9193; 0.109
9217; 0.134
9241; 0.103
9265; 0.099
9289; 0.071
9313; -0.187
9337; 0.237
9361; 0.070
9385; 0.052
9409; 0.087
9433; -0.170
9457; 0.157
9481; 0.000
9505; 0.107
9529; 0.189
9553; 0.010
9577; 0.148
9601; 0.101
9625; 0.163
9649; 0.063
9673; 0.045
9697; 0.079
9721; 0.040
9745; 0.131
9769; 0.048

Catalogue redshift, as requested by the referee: 1.19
